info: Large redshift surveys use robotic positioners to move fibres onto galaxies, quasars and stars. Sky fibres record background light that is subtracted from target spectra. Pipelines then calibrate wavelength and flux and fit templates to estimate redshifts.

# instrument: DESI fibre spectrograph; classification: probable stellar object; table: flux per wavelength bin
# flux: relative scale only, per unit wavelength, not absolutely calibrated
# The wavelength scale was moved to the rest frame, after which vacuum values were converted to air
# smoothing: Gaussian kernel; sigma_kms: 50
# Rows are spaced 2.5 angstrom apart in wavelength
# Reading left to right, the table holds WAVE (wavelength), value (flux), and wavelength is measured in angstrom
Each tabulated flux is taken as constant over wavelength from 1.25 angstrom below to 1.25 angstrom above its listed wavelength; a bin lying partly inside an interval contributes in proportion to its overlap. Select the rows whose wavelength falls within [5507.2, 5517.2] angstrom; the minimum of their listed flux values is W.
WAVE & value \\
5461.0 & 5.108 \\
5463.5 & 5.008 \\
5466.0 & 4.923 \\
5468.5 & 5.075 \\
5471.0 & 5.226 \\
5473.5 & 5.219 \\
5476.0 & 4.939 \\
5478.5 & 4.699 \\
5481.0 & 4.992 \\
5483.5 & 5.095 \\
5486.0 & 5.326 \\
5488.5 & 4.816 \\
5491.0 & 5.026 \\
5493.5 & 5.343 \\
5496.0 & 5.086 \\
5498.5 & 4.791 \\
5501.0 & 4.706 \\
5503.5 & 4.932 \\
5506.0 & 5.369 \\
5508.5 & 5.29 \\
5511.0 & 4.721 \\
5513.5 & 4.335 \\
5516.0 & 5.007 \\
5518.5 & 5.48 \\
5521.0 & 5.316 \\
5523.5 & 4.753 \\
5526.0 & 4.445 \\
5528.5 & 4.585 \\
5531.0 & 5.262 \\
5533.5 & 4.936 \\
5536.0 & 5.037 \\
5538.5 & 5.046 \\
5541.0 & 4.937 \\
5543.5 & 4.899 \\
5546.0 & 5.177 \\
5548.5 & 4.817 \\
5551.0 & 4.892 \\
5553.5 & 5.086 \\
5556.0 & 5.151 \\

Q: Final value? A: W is 4.335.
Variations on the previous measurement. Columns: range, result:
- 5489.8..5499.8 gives 4.791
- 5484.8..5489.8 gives 4.816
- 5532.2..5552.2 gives 4.817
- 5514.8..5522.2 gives 5.007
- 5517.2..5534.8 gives 4.445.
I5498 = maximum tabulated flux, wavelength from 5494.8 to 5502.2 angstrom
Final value 5.086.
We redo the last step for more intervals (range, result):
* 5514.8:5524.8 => 5.48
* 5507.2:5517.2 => 5.29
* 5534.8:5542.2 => 5.046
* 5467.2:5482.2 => 5.226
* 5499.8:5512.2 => 5.369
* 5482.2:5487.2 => 5.326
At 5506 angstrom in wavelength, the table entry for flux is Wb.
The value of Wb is 5.369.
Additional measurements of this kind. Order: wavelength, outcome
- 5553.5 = 5.086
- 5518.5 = 5.48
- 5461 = 5.108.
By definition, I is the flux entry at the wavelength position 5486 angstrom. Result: 5.326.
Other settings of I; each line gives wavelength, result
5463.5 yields 5.008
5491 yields 5.026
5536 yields 5.037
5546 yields 5.177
